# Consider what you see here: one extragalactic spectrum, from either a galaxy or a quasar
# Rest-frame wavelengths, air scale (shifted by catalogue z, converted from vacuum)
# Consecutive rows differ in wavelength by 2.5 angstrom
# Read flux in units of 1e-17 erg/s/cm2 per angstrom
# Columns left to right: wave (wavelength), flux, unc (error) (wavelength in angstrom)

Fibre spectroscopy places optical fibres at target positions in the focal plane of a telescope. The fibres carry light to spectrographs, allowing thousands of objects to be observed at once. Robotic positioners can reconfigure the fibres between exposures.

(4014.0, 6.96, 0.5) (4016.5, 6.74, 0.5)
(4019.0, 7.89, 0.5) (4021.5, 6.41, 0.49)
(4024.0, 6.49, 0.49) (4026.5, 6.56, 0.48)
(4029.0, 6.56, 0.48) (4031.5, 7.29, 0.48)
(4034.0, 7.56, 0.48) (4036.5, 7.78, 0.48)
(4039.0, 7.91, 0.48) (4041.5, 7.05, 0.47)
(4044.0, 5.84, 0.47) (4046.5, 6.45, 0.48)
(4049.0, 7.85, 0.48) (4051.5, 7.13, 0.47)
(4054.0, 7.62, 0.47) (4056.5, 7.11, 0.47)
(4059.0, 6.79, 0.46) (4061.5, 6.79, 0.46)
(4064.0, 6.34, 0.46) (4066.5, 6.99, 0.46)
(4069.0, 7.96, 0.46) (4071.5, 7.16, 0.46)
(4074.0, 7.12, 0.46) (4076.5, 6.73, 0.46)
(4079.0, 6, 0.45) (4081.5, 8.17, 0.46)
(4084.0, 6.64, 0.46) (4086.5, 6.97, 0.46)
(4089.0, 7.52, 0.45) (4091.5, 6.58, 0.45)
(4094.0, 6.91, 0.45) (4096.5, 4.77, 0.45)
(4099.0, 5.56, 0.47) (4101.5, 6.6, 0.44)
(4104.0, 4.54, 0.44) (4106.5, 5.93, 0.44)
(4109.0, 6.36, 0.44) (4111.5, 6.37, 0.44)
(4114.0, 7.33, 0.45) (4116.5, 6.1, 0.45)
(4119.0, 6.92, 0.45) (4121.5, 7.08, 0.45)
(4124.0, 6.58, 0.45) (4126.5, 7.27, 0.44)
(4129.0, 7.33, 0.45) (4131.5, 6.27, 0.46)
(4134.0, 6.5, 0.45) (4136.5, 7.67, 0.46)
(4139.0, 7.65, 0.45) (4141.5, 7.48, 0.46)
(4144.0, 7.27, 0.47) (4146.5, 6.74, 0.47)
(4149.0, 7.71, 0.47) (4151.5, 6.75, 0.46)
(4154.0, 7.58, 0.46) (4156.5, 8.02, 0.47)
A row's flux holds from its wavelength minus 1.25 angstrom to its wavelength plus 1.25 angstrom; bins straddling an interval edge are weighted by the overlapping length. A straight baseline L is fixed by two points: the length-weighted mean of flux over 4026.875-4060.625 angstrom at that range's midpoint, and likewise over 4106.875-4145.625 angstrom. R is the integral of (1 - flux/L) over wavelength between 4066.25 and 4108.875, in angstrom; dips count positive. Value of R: 2.7 angstrom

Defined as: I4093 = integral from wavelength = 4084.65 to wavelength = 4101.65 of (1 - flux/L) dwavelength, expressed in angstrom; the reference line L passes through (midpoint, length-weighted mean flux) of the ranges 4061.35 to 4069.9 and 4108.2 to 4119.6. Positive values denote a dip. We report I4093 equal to 0.9 angstrom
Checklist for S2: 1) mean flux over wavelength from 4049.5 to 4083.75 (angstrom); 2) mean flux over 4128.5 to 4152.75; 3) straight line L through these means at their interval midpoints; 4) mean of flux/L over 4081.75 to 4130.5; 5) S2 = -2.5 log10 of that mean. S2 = 0.09 mag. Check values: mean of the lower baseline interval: 7.07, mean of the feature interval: 6.53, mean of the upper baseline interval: 7.13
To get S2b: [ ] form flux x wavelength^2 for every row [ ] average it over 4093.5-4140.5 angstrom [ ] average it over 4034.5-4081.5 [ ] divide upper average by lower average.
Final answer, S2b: 0.9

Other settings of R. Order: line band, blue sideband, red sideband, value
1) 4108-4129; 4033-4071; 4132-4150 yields 1.24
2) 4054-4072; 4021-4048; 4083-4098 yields -0.87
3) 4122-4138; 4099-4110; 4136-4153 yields -0.45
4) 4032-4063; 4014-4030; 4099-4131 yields -2.05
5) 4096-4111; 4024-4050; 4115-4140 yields 2.71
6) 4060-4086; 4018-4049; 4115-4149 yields 0.10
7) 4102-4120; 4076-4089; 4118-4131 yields 1.96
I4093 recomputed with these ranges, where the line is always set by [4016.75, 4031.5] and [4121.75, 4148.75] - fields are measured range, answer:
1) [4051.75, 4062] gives -0.3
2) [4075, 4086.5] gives 0.1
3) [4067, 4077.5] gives -0.4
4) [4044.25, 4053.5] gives -0.2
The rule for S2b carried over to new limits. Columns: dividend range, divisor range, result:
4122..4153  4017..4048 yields 1.07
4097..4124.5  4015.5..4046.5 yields 0.93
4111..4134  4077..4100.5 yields 1.05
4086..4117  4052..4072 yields 0.90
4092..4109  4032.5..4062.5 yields 0.83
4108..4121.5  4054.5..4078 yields 0.97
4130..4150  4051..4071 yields 1.05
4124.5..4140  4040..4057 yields 1.05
